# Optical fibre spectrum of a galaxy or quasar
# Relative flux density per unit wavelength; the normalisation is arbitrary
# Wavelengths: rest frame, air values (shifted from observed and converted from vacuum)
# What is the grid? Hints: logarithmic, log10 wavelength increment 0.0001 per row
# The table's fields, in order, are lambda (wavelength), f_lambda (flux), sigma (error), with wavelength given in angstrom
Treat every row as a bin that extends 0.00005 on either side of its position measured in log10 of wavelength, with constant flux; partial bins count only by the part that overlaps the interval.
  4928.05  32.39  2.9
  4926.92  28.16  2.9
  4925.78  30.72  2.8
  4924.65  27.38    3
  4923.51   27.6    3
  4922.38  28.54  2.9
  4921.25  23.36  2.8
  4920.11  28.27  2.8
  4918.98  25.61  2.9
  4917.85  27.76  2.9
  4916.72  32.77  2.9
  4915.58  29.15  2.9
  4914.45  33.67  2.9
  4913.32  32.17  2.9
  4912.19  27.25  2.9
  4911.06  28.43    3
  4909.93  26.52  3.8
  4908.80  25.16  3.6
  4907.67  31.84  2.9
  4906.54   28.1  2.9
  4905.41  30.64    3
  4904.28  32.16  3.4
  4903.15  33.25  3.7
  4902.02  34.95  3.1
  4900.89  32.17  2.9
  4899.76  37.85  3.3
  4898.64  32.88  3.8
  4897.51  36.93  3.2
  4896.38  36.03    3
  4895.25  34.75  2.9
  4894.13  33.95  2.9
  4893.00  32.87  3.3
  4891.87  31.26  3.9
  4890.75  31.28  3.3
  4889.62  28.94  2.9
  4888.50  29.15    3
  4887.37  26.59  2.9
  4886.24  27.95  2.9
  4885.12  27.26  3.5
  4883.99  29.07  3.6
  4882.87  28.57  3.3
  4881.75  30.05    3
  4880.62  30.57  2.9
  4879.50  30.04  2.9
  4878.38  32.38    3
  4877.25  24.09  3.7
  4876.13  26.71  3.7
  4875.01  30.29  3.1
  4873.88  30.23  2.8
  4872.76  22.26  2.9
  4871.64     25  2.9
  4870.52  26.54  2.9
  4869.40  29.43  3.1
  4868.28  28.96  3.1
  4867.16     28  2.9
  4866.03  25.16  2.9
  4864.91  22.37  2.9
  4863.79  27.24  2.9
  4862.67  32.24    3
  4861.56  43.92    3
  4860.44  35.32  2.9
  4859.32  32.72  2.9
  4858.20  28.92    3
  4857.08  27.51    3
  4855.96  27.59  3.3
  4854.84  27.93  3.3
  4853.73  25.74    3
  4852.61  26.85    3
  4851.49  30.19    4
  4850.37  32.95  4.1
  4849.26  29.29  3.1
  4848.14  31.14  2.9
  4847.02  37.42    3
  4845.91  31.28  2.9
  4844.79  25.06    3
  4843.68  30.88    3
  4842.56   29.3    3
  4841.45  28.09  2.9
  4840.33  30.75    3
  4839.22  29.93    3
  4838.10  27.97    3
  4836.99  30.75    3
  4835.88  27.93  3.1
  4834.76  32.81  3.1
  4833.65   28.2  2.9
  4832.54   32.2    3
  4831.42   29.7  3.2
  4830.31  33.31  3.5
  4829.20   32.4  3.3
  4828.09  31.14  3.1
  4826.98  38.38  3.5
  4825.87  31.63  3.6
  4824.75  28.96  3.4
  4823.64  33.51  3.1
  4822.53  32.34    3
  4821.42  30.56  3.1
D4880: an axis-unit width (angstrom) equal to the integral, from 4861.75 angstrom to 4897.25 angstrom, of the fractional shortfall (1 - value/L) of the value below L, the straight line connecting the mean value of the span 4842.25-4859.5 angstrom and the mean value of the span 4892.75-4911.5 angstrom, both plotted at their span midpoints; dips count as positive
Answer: 2.1 angstrom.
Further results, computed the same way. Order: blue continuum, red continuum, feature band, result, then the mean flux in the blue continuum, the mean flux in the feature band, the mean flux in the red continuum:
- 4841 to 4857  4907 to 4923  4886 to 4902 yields -2.00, 29.5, 32.5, 28.6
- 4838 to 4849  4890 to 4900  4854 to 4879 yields 2.40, 30.2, 28.8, 34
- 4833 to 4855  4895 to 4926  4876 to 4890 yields 0.74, 29.8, 28.6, 30.5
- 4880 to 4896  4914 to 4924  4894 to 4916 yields -1.94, 30.2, 31.9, 28.5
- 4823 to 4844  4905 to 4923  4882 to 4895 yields -0.20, 30.9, 29.9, 28.7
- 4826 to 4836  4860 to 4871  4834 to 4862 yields 0.45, 31.9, 30.4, 29.9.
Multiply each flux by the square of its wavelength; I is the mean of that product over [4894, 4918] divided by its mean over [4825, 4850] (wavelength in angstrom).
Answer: 1.06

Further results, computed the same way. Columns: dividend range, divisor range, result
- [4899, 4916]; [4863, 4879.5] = 1.15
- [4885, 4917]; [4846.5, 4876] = 1.08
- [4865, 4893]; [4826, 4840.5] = 0.92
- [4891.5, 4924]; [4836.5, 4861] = 1.06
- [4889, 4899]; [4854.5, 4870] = 1.13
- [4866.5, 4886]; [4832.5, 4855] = 0.96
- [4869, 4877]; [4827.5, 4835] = 0.88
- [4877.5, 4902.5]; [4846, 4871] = 1.07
